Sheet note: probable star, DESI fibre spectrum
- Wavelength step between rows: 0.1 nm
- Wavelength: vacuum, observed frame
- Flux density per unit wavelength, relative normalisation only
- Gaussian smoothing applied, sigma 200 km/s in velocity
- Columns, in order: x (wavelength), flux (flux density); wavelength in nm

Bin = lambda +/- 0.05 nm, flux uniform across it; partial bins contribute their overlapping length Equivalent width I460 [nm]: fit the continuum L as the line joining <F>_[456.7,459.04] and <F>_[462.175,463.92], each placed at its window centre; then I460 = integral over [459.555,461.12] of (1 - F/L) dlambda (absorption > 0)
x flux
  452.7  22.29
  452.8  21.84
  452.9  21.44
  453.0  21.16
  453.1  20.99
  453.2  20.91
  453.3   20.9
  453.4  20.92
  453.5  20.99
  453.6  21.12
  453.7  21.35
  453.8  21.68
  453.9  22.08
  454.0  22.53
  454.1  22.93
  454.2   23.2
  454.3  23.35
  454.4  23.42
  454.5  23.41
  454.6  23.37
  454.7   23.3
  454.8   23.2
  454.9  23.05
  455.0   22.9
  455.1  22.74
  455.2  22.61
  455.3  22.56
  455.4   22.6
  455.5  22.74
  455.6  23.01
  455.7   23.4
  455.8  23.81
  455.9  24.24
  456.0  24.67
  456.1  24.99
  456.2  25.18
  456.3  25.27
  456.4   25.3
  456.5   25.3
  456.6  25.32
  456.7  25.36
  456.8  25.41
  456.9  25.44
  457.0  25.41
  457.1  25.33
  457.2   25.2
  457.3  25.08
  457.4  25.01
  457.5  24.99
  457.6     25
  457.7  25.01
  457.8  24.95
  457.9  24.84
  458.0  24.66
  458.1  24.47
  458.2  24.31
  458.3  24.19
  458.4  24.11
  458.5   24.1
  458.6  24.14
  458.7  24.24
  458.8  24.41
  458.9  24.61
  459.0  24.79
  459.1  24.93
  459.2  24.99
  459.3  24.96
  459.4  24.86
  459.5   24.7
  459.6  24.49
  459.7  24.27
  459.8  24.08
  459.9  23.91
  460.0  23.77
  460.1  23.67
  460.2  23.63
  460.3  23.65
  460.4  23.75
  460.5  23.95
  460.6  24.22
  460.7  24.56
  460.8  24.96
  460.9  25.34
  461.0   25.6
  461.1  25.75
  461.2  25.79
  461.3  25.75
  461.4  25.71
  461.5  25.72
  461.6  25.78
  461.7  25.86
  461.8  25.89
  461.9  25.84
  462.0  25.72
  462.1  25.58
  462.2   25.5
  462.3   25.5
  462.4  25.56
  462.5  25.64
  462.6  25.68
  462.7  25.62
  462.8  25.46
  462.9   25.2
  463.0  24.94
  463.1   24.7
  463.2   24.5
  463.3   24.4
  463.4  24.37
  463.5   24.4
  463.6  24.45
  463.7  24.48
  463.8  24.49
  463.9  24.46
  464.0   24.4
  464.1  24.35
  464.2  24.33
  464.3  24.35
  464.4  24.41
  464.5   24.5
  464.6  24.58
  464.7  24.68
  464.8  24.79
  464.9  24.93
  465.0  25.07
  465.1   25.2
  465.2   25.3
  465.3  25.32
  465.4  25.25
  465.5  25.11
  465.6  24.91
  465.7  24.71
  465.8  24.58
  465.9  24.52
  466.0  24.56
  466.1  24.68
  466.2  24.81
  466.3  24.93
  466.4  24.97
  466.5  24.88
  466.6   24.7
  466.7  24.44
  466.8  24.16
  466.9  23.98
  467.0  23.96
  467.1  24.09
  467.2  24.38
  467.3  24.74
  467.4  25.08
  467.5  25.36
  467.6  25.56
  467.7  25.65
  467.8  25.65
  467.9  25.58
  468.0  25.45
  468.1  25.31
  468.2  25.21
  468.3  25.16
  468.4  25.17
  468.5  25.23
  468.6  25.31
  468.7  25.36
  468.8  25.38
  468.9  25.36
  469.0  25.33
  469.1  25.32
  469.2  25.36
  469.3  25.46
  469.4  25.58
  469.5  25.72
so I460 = 0.03 nm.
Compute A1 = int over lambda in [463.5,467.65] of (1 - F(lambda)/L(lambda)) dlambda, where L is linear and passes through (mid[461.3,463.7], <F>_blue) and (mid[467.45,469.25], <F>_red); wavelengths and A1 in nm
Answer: 0.11 nm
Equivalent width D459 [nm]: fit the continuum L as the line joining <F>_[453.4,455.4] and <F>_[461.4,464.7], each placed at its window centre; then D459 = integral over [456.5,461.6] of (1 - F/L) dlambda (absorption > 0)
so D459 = -0.19 nm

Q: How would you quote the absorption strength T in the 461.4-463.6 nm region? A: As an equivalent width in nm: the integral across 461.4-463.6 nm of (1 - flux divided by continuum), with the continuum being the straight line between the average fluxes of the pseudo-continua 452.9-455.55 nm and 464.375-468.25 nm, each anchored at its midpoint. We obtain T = -0.12 nm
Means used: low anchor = 22.3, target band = 25.3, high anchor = 24.9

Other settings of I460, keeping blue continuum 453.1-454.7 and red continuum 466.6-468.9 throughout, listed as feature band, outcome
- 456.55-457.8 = -0.13 nm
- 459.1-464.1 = -0.25 nm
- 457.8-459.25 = -0.09 nm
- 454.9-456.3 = -0.07 nm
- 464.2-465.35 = -0.02 nm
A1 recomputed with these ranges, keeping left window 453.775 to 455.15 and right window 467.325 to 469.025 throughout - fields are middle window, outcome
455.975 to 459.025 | -0.180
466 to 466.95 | 0.017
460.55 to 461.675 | -0.059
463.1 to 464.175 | 0.005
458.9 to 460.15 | -0.032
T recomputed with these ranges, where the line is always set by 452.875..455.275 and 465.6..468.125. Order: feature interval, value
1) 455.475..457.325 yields -0.17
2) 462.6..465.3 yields -0.06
